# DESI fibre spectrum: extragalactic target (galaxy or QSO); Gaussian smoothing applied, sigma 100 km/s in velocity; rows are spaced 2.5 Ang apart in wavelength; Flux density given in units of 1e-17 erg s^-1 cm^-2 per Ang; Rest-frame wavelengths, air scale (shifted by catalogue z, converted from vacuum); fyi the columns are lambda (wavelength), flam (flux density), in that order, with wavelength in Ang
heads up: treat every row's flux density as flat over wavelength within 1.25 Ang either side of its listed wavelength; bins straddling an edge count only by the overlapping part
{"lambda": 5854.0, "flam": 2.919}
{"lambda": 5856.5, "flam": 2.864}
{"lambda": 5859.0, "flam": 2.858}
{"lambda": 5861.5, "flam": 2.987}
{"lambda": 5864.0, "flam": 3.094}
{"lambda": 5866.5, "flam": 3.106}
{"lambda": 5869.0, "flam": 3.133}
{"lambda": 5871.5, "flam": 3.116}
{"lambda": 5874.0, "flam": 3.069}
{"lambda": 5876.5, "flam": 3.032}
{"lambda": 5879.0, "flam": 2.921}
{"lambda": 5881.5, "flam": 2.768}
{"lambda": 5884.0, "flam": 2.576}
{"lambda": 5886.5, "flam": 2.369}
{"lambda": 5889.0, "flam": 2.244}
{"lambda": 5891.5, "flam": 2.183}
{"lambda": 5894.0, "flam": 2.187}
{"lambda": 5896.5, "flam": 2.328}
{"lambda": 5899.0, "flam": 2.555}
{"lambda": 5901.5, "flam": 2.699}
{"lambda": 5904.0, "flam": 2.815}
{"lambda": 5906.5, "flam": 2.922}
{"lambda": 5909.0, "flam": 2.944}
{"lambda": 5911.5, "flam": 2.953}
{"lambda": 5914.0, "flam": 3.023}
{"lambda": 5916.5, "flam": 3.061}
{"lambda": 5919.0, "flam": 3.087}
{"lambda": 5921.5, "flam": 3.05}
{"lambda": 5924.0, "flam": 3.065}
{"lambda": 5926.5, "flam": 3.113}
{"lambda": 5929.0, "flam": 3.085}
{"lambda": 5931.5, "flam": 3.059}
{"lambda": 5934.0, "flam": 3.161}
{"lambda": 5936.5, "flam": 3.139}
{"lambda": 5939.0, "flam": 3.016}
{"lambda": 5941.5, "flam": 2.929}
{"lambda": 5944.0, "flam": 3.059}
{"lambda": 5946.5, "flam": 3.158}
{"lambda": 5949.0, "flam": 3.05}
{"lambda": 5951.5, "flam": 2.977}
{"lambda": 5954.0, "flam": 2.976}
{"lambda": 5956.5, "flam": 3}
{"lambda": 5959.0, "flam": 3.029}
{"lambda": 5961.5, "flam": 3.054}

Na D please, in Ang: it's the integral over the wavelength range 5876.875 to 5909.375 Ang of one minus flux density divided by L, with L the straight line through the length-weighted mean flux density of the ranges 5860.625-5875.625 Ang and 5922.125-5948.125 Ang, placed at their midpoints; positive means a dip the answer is 5.3 Ang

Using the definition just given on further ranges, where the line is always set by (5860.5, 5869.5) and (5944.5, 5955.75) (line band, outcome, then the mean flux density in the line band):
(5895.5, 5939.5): 1.5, 2.95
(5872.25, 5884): 0.6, 2.92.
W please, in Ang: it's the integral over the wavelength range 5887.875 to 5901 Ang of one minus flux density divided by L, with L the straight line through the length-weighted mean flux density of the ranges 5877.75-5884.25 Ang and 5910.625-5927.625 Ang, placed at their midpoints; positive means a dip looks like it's 2.54 Ang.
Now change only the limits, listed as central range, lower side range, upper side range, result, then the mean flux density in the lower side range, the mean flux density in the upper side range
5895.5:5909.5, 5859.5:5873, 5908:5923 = 1.5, 3.07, 3.02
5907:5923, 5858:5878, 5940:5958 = 0.1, 3.05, 3.02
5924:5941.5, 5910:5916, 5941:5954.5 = -0.4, 3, 3.03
